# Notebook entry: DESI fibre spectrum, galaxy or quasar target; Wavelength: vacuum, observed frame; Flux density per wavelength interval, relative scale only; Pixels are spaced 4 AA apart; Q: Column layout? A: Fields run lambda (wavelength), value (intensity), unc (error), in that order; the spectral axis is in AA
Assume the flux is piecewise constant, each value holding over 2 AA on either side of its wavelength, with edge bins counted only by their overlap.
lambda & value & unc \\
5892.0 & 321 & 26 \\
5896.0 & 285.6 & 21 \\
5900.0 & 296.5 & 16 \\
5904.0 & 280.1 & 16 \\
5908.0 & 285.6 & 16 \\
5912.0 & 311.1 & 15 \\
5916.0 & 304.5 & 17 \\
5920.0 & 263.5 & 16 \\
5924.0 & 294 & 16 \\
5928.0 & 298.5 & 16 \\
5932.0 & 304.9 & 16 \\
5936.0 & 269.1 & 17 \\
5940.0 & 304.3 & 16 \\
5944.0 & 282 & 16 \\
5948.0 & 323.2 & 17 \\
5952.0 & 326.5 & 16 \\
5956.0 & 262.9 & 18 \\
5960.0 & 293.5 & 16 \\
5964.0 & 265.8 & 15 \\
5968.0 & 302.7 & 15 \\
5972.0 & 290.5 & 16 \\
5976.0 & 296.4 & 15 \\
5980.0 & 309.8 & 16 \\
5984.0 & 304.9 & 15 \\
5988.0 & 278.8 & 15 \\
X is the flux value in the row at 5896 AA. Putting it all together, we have 285.6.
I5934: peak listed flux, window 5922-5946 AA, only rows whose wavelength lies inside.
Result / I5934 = 304.9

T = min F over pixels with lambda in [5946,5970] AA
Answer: 262.9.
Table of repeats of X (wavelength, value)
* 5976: 296.4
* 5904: 280.1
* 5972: 290.5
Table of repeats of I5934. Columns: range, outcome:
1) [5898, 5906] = 296.5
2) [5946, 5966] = 326.5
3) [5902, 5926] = 311.1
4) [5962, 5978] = 302.7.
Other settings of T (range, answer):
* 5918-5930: 263.5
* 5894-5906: 280.1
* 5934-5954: 269.1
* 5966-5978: 290.5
